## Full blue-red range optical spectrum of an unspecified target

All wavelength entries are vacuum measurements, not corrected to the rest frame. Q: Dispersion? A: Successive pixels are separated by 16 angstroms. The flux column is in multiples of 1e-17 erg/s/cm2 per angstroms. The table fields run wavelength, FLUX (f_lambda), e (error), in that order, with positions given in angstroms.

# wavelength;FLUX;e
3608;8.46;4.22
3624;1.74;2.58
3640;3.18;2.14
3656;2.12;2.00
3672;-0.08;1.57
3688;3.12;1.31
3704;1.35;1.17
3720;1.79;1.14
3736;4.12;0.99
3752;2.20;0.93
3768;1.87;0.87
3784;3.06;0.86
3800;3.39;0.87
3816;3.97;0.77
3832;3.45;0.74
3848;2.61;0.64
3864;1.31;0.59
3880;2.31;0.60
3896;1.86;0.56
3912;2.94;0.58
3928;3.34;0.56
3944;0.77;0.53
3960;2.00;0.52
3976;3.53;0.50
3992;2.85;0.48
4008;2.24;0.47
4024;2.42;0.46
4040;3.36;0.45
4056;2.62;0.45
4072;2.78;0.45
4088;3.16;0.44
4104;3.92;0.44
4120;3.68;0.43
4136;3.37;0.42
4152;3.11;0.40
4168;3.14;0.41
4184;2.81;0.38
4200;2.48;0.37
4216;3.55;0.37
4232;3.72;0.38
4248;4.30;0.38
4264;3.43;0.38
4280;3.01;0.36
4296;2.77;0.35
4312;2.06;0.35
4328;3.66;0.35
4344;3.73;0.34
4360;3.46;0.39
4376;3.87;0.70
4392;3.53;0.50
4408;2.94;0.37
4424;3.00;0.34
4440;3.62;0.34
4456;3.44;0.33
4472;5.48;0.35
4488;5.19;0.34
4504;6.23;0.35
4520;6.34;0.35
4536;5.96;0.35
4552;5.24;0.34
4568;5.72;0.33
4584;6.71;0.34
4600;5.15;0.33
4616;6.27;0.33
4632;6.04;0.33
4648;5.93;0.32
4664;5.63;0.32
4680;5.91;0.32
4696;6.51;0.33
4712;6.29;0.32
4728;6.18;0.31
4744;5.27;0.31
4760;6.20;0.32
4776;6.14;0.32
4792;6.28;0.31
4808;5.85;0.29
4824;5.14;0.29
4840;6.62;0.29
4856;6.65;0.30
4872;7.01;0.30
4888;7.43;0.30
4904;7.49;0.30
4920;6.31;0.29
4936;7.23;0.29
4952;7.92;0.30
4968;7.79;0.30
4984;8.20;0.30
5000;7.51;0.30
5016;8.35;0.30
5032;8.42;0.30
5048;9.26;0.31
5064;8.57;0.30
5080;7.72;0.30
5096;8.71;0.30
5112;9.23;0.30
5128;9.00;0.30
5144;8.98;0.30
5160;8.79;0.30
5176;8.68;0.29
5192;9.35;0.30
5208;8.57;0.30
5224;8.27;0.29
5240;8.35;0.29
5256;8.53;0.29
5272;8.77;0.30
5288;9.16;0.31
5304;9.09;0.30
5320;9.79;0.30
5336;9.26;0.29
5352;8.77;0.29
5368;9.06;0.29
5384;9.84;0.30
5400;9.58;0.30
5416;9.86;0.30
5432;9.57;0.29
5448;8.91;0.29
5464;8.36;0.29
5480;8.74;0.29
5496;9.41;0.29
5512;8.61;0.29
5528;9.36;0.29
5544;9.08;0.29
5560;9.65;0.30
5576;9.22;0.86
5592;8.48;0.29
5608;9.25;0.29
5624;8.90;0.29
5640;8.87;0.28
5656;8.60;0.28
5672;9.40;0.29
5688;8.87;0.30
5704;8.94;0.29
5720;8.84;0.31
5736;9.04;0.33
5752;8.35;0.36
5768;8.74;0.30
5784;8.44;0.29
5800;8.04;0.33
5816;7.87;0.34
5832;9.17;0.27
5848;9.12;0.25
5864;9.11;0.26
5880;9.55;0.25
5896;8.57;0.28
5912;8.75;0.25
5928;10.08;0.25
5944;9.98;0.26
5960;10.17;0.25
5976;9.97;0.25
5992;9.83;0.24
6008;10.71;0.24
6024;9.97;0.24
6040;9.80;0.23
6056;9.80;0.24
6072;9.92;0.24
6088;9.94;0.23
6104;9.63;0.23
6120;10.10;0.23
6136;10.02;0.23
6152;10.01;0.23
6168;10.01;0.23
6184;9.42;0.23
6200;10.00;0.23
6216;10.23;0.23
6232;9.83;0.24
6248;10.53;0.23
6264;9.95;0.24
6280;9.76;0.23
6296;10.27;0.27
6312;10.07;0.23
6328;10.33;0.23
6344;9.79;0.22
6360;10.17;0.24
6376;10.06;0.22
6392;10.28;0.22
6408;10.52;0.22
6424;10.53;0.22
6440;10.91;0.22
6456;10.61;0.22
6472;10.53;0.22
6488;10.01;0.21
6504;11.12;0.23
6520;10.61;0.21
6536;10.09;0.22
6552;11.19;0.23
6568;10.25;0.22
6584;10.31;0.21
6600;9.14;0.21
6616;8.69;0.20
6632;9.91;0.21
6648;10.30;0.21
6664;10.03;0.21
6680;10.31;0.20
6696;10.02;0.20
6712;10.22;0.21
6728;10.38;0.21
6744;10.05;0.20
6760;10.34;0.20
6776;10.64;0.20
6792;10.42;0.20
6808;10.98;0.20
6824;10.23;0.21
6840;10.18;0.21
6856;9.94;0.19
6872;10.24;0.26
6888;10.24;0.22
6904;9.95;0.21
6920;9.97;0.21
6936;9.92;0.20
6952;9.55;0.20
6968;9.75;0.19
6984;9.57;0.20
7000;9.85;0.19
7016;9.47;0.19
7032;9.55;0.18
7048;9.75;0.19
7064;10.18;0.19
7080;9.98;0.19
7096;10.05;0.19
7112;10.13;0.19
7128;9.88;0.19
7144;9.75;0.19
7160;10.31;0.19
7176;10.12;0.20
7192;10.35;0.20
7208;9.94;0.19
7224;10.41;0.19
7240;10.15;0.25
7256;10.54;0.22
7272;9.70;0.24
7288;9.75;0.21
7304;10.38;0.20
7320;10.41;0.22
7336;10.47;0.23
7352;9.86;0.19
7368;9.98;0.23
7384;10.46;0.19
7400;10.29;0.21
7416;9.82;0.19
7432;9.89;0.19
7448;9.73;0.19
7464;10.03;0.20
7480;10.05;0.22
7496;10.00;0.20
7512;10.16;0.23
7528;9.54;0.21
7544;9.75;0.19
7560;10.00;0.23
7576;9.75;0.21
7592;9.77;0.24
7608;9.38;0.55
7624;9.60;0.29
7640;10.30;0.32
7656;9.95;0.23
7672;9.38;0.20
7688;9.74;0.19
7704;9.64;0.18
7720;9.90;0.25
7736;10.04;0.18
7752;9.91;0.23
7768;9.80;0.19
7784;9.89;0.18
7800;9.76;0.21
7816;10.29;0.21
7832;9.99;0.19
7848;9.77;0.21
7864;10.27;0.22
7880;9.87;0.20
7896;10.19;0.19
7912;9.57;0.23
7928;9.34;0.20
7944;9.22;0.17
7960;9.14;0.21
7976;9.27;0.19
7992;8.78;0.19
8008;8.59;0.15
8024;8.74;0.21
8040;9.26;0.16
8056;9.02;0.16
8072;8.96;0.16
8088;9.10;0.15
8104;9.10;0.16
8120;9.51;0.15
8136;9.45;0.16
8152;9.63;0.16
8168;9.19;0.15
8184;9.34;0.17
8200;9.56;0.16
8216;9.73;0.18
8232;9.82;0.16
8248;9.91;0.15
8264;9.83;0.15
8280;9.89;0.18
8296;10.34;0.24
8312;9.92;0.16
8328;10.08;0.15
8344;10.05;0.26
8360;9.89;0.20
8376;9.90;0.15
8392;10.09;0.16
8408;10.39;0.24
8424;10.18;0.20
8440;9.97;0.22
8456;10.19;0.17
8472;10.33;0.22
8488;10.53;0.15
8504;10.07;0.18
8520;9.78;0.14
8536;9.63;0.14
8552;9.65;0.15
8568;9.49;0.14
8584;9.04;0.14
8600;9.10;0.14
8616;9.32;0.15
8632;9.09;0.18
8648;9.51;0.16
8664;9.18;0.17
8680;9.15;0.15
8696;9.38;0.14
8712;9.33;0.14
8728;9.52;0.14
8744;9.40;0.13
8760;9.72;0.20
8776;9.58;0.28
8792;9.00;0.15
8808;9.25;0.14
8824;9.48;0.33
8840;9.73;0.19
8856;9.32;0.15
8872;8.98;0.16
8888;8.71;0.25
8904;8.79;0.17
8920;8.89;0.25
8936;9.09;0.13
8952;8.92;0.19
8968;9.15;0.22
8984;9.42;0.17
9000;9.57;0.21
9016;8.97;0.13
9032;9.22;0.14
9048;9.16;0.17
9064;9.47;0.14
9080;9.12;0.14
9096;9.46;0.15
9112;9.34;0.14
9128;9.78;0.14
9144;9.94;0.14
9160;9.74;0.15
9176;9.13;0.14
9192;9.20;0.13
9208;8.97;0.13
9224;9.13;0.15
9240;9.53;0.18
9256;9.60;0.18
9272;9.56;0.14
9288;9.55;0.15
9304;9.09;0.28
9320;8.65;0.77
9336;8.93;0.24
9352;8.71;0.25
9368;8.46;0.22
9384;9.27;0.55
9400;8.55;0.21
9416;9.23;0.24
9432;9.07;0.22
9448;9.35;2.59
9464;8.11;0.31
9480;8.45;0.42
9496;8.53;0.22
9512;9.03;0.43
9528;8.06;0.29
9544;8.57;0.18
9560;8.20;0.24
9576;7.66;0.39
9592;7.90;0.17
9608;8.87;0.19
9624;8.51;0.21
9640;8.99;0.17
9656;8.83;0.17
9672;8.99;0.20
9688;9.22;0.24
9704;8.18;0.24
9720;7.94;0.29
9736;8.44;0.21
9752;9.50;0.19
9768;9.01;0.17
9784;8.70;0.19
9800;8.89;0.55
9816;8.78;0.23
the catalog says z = 0.121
